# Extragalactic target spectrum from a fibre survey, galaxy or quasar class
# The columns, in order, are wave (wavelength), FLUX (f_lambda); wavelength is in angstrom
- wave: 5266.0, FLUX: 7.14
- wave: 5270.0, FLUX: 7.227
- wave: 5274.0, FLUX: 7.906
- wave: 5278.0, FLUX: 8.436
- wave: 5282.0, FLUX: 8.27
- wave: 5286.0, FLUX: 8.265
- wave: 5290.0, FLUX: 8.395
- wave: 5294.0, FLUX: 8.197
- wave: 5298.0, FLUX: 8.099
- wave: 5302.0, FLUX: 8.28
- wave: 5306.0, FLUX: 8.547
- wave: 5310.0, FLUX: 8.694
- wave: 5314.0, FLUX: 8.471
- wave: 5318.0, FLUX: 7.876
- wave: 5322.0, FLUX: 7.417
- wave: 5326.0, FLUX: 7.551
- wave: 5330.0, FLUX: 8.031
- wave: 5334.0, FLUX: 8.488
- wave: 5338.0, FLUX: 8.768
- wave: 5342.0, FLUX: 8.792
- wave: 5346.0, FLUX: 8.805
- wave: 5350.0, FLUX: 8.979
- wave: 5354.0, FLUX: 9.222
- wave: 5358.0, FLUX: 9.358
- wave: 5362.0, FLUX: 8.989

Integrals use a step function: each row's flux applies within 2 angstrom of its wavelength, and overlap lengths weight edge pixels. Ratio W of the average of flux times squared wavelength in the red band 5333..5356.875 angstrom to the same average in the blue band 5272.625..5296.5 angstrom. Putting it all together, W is 1.1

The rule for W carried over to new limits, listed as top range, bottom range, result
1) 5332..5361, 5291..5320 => 1.09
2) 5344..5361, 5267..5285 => 1.18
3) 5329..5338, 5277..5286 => 1.03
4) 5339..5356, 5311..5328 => 1.15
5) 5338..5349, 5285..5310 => 1.08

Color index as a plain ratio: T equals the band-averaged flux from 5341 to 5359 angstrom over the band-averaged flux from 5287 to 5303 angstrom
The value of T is 1.1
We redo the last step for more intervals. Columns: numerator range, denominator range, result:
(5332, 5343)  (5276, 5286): 1.04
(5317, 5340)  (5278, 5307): 0.97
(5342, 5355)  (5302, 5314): 1.05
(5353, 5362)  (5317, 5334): 1.18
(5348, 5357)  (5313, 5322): 1.15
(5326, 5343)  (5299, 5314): 0.99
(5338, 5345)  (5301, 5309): 1.04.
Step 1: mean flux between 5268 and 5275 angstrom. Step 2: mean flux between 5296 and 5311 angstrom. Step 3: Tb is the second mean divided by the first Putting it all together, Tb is 1.12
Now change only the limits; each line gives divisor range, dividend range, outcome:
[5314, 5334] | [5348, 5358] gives 1.16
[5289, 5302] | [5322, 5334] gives 0.95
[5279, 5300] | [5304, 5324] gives 0.99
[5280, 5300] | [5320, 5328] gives 0.91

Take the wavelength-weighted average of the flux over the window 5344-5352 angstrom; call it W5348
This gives 8.89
